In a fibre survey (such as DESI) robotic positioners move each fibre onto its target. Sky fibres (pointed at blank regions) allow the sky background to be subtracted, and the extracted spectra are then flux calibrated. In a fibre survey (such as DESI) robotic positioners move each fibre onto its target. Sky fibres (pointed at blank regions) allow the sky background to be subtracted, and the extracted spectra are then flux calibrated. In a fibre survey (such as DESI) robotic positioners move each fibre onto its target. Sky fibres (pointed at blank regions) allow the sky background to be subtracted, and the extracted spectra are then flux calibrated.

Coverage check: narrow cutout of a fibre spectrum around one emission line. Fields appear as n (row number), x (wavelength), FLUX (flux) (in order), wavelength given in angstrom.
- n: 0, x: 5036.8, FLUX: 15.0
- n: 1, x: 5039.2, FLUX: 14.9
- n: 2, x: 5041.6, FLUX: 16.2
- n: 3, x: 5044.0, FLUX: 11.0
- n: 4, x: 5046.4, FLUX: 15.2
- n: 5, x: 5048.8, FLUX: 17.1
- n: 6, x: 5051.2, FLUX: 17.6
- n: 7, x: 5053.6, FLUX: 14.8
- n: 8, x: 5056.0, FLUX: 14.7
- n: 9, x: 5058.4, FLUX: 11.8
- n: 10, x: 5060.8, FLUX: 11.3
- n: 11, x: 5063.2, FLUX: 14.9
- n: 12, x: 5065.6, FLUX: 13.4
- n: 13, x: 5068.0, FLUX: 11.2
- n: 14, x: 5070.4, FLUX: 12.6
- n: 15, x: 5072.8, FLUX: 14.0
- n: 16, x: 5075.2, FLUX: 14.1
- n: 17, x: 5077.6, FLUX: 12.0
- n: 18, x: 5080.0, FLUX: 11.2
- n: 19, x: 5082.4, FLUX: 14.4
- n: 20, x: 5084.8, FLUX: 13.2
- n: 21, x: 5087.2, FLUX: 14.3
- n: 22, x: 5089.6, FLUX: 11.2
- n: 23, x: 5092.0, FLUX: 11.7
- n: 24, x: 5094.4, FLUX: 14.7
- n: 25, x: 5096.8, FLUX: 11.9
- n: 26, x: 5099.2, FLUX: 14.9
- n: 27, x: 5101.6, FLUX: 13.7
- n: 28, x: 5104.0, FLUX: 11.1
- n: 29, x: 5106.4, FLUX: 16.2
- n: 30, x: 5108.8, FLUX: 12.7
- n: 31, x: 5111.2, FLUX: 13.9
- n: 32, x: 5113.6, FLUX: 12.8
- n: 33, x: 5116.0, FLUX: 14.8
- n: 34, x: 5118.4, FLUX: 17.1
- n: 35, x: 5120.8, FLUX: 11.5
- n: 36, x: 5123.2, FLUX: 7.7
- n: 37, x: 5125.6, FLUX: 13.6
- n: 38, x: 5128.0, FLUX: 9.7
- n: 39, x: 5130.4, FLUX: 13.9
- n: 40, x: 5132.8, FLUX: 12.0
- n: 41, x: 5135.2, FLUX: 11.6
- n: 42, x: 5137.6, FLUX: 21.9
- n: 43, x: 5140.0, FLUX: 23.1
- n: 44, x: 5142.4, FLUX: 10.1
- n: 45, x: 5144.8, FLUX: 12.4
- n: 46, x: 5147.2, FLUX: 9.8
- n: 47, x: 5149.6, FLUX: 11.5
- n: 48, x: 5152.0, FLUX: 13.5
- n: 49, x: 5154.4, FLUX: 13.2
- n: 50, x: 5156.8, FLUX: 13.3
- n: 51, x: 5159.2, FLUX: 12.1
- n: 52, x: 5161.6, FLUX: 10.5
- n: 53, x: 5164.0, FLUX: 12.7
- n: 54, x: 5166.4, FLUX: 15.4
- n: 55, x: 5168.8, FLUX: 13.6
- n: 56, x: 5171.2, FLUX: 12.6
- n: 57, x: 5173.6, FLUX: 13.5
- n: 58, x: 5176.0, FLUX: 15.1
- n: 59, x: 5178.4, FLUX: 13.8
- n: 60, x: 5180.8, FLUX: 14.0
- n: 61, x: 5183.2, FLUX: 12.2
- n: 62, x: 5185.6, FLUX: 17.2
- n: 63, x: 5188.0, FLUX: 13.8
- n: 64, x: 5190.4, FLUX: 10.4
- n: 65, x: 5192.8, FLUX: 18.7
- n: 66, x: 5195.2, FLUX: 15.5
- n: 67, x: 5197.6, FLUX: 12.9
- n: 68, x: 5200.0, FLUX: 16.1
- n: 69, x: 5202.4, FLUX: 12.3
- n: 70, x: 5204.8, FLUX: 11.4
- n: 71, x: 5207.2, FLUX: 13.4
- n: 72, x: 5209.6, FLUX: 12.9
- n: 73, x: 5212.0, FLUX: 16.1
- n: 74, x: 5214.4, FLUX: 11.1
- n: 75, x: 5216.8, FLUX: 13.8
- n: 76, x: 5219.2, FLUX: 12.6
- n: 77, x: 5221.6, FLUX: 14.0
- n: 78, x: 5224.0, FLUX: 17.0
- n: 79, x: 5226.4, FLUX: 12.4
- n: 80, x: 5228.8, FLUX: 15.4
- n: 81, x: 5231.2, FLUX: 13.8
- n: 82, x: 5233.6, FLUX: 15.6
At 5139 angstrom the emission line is H-gamma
